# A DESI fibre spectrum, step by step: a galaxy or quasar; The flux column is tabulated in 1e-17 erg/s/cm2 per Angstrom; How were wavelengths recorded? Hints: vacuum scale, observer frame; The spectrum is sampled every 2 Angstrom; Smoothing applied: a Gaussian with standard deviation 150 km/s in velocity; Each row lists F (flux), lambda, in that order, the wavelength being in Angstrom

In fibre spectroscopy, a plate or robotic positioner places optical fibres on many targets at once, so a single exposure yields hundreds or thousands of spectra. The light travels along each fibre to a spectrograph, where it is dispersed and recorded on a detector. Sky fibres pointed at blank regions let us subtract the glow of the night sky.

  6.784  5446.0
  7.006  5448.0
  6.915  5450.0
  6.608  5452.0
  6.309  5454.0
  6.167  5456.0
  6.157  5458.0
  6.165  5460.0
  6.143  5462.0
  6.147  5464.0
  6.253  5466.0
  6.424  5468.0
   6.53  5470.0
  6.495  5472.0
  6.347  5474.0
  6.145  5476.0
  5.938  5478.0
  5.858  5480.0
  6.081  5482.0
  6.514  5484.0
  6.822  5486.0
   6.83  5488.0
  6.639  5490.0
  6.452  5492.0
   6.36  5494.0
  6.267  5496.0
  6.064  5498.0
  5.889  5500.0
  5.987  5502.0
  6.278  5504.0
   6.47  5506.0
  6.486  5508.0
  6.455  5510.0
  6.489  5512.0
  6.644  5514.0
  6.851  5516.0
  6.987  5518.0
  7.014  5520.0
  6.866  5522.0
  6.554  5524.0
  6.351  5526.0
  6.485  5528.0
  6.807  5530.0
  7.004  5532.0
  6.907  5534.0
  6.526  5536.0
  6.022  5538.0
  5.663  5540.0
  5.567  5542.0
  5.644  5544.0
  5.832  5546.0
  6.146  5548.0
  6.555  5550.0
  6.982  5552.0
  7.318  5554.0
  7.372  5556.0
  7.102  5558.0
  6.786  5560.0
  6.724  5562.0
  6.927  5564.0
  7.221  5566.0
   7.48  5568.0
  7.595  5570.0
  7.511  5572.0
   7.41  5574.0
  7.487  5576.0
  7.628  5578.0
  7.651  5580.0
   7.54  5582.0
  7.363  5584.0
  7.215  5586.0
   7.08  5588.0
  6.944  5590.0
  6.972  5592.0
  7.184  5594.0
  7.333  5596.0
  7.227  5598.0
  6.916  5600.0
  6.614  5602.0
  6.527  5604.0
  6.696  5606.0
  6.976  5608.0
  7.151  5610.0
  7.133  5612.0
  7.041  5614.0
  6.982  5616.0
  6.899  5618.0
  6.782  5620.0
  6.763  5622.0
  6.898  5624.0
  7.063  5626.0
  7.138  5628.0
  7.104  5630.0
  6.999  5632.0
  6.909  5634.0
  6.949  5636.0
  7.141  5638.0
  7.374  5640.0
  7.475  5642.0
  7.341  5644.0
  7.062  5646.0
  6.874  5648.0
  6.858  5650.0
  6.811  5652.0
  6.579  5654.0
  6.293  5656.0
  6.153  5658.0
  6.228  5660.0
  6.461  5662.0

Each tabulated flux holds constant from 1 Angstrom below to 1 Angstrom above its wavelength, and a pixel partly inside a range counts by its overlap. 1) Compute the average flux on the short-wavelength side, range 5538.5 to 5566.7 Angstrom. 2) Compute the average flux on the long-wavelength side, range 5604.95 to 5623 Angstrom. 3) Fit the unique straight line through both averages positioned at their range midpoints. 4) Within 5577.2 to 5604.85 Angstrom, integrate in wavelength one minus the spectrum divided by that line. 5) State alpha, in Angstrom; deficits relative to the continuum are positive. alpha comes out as -1.51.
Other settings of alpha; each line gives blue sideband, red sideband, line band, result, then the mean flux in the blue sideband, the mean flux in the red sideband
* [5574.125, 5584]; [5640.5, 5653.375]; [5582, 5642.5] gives 2.3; 7.54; 7.07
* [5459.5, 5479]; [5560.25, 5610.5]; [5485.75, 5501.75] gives 0.2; 6.26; 7.17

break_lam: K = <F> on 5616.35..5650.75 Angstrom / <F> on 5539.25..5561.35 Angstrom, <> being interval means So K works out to 1.1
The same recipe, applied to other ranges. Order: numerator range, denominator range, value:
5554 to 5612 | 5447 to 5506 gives 1.13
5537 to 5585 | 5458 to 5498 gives 1.09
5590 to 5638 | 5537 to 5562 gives 1.08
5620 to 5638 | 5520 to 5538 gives 1.05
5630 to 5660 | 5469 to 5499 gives 1.09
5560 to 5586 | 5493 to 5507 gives 1.19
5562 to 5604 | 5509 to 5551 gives 1.12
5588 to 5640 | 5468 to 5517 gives 1.10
